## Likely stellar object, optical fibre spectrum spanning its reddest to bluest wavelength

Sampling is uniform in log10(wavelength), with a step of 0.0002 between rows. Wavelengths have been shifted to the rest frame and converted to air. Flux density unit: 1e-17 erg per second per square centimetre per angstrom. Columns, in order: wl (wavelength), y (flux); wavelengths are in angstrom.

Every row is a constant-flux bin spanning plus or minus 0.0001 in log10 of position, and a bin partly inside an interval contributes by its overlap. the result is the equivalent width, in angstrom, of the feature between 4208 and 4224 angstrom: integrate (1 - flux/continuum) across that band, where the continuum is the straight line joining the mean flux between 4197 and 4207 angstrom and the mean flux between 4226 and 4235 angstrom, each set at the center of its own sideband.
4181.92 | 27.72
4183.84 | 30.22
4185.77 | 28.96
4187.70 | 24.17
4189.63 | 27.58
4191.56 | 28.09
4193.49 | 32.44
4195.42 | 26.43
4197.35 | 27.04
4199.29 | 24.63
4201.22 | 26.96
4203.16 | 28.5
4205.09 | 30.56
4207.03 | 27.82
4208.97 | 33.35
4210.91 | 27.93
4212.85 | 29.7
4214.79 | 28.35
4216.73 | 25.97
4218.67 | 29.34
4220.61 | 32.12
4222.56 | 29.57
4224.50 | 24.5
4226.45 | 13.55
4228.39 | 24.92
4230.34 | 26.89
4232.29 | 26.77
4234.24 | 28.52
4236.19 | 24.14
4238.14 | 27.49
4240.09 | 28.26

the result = -2.0 angstrom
